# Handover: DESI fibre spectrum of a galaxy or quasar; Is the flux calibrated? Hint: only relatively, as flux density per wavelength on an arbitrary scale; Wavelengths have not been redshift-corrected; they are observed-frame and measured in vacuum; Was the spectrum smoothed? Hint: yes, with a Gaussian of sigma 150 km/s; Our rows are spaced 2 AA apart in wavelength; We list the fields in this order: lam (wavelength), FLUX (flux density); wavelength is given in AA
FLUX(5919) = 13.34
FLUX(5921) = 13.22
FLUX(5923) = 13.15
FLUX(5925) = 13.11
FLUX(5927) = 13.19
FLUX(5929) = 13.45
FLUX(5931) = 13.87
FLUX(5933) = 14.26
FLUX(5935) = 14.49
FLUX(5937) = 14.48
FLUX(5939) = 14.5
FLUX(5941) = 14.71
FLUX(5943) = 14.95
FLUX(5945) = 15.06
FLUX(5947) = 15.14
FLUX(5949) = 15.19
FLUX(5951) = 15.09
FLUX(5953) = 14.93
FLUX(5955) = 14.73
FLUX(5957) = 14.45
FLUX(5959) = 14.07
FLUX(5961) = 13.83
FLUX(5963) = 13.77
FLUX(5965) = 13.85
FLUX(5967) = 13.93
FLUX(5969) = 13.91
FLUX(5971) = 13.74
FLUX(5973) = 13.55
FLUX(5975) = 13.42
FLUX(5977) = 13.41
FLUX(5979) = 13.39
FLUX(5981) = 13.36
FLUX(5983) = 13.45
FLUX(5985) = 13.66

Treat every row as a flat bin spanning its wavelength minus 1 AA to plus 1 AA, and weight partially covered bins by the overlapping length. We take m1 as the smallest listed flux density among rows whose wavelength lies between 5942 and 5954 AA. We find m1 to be 14.93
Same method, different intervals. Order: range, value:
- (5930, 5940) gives 13.87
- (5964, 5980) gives 13.39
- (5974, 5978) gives 13.41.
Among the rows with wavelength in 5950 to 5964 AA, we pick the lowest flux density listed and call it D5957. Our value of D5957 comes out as 13.77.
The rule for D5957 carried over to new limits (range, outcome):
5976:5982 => 13.36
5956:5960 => 14.07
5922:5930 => 13.11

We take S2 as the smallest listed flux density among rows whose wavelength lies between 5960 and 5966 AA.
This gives 13.77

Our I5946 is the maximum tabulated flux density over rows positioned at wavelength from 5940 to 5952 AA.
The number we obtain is 15.19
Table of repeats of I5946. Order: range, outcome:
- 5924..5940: 14.5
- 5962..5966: 13.85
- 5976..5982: 13.41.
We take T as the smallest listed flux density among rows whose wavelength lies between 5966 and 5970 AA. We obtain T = 13.91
